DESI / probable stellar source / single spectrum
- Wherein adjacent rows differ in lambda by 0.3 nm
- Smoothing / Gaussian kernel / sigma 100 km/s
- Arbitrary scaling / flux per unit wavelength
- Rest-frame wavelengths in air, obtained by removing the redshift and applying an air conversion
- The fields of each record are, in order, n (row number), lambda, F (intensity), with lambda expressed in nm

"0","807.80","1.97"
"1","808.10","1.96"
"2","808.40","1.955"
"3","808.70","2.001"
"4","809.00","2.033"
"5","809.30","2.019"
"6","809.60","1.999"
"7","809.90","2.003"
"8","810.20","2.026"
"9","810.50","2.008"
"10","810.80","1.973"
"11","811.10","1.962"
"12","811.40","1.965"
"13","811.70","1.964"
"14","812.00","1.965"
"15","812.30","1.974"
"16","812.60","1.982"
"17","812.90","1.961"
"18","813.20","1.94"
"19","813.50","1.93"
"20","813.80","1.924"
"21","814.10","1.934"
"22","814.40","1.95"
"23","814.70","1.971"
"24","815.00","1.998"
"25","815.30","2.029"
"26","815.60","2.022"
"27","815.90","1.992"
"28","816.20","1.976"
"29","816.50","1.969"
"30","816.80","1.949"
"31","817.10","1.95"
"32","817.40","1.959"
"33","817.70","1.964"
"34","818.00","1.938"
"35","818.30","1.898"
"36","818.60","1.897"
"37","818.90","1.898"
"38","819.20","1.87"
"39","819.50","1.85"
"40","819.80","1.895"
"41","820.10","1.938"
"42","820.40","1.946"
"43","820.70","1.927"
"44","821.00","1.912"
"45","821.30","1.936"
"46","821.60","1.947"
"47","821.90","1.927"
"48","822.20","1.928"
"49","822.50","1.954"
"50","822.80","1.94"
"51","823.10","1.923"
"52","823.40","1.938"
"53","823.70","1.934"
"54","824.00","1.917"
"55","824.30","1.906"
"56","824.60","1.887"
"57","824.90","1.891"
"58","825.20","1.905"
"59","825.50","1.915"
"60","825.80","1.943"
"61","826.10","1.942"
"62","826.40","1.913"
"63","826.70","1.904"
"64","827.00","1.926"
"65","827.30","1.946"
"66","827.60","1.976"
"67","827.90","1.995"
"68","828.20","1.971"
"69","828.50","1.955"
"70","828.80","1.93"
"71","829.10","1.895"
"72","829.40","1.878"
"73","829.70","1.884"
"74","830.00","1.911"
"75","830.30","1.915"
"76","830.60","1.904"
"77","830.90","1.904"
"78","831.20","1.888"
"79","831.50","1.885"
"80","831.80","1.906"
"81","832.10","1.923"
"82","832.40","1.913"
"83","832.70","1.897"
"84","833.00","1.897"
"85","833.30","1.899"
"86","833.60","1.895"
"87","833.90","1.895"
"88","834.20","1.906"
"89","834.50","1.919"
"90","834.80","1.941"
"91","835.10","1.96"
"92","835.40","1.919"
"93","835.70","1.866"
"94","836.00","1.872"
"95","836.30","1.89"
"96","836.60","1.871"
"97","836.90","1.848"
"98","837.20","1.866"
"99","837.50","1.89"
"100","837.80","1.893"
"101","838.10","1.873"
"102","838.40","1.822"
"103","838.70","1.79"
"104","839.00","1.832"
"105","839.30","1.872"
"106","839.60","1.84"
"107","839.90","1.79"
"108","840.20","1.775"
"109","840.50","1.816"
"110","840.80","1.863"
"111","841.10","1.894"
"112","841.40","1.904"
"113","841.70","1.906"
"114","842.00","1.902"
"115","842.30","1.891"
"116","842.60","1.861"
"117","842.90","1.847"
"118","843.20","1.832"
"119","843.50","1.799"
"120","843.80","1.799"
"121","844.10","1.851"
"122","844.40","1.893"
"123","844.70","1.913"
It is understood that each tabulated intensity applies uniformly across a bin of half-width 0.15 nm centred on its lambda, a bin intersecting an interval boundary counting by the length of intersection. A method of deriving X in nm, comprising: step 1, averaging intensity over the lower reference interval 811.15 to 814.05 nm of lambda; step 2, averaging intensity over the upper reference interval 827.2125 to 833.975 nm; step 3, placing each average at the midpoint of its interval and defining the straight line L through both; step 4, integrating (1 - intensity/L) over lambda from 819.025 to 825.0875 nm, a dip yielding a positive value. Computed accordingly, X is 0.05 nm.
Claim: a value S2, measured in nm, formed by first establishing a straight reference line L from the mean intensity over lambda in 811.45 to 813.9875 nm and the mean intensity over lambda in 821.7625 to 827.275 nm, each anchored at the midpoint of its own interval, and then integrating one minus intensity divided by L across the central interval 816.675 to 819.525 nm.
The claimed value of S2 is 0.03 nm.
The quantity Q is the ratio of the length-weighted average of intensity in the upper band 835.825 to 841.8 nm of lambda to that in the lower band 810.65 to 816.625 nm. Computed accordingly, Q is 0.9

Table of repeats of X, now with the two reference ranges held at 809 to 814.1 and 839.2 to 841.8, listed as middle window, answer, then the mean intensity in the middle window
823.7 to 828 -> -0.028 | 1.93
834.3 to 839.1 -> -0.033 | 1.88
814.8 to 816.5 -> -0.036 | 2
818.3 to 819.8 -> 0.047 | 1.88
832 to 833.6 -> -0.018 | 1.9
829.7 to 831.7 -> -0.008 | 1.9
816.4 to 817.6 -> -0.003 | 1.96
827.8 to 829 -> -0.036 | 1.96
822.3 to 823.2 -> -0.006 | 1.94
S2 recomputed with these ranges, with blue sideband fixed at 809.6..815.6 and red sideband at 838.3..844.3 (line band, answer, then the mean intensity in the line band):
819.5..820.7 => 0.014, 1.92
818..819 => 0.022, 1.9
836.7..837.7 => -0.003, 1.87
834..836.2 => -0.045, 1.91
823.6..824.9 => 0.009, 1.91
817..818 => -0.002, 1.96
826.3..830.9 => -0.059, 1.93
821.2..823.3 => -0.007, 1.94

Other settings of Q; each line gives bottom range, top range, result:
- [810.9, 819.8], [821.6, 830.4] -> 0.99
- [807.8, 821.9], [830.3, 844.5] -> 0.96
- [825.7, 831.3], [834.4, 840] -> 0.97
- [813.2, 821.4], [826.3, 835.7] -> 0.99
